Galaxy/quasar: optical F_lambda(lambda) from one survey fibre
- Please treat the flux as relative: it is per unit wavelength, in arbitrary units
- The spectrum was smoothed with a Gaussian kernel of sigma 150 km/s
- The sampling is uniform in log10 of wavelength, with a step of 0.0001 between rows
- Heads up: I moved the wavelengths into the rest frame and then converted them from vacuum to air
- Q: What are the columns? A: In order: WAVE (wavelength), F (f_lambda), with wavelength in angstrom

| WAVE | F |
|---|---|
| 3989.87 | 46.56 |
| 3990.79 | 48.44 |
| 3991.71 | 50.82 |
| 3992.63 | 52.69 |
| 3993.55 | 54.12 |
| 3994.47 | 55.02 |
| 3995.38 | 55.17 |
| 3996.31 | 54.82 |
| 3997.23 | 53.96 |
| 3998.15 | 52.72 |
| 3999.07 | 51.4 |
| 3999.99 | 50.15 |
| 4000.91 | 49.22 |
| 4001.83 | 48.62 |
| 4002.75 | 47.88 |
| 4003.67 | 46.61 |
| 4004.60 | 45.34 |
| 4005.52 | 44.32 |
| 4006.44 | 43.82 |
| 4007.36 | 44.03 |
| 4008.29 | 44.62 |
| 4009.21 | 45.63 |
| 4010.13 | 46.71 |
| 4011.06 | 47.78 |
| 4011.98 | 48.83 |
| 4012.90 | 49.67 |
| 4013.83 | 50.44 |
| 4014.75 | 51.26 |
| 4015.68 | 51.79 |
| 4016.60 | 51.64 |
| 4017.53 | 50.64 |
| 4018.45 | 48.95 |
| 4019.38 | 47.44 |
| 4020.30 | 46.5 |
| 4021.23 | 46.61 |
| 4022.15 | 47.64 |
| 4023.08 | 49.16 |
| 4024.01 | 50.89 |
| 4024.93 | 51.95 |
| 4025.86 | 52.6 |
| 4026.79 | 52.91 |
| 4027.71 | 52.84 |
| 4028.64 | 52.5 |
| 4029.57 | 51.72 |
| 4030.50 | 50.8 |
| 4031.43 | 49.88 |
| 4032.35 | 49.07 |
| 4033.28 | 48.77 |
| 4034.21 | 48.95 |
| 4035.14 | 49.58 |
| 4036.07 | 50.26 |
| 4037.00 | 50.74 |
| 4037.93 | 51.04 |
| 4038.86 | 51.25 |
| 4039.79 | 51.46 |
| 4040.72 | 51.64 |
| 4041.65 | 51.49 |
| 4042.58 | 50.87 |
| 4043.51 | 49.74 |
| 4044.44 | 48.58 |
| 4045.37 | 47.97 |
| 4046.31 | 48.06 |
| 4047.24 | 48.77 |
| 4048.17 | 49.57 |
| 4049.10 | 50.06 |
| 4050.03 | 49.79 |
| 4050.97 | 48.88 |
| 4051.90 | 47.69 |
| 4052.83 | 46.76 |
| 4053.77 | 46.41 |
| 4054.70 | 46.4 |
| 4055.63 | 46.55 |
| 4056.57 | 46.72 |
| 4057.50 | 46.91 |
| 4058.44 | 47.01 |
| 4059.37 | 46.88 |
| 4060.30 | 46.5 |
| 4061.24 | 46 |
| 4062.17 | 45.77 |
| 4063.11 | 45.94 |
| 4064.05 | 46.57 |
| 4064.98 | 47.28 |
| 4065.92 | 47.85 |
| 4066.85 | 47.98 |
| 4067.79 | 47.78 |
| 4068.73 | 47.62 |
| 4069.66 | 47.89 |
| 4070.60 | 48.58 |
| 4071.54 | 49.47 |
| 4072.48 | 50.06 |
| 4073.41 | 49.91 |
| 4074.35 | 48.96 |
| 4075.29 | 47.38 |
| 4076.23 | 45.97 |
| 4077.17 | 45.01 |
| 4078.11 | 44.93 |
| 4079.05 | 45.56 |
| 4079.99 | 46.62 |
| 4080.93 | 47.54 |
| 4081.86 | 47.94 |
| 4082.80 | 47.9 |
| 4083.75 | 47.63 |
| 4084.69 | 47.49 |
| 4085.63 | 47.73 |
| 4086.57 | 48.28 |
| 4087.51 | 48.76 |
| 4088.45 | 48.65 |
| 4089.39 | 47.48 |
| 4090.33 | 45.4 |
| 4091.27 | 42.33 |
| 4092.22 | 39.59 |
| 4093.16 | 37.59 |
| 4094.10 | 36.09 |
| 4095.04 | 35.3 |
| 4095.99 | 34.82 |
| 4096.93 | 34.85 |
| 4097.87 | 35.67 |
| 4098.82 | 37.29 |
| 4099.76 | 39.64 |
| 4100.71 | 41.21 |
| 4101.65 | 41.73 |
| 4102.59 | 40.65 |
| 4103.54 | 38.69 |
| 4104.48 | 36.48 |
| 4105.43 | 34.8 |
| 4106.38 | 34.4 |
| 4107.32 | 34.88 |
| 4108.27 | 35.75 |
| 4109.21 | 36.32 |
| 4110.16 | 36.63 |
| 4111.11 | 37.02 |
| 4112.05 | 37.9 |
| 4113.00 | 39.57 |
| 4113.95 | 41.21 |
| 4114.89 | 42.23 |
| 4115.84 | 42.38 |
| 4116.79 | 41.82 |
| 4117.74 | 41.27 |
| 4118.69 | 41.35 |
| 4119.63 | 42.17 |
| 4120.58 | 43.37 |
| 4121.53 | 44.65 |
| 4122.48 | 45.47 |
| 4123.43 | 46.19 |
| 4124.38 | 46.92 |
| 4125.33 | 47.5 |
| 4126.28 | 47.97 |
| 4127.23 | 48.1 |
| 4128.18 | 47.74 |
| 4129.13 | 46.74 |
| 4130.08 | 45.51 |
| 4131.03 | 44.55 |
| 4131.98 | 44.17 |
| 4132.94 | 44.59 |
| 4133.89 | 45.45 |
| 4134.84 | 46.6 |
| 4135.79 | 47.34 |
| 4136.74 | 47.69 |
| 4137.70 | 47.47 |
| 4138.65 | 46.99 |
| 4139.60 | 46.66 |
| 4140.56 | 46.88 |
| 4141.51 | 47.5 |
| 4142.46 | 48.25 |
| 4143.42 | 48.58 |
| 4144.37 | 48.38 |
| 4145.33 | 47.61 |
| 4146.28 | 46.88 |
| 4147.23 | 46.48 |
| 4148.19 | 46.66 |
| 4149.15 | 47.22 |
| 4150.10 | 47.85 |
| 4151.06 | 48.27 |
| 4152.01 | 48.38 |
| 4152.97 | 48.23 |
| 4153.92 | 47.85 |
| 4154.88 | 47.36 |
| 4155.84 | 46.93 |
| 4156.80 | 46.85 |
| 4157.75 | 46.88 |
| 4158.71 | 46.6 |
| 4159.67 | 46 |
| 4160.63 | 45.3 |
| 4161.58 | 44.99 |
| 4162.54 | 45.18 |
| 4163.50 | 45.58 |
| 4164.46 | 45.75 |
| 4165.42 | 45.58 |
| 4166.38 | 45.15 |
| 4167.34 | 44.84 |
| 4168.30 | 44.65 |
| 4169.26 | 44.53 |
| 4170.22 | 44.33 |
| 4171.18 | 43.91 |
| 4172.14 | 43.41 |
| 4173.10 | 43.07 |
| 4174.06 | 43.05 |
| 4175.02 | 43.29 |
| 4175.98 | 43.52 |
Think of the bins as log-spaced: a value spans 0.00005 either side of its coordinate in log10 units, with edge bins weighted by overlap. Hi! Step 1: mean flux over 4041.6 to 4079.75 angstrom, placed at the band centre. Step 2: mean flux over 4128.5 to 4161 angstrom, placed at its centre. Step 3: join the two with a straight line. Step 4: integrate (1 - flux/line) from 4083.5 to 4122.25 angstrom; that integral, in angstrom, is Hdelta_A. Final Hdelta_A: 5.6 angstrom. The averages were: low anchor 47.7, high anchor 46.9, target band 40.5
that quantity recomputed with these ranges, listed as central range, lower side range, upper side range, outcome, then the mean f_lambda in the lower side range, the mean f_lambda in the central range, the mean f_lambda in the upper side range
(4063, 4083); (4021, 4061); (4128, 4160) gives 0.5 angstrom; 49.4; 47.5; 47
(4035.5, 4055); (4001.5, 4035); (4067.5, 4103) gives -1.0 angstrom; 48.9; 49.4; 44.4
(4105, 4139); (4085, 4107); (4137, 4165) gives 0.5 angstrom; 40.3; 42.9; 47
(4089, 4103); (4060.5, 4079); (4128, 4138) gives 2.3 angstrom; 47.3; 39.3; 46.1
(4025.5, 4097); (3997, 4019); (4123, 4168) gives 0.5 angstrom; 48.5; 47.5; 46.7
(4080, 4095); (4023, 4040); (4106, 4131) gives 0.1 angstrom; 50.9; 45.1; 42.2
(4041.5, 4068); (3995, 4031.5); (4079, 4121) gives -1.3 angstrom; 49.5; 47.8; 41.1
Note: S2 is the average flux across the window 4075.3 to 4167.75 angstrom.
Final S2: 44.1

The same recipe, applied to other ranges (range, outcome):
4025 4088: 48.6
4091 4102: 37.9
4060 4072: 47.3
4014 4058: 49.6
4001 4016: 47.3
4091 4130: 40.4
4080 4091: 47.6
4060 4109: 43.7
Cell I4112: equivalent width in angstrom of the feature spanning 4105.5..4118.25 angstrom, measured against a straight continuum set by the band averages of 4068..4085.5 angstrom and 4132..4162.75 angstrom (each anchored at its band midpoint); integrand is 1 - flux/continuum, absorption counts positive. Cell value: 2.4 angstrom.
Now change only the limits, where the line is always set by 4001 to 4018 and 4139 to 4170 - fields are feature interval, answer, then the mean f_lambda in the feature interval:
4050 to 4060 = 0.1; 47.2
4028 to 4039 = -0.6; 50.4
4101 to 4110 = 1.9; 37.2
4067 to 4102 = 2.0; 44.5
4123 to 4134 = 0.1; 46.3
